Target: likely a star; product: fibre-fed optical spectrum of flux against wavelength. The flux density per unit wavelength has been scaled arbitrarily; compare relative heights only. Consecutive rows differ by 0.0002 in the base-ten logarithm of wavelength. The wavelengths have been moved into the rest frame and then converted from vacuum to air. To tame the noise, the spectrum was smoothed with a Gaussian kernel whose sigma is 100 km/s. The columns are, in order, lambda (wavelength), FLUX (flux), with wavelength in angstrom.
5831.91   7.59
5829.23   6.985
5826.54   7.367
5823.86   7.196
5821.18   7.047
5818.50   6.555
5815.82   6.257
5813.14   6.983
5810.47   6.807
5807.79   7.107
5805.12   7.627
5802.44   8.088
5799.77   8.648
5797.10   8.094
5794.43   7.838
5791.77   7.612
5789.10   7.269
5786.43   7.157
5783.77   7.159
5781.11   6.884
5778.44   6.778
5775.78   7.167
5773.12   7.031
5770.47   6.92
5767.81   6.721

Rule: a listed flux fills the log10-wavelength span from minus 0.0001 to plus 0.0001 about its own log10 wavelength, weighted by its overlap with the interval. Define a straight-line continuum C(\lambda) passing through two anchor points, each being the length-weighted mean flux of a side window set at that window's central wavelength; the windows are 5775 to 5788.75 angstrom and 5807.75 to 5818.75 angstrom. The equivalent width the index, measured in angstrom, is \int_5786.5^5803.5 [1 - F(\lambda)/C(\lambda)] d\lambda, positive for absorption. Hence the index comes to -2.38 angstrom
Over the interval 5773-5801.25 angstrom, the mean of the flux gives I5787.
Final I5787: 7.44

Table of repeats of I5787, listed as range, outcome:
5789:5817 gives 7.5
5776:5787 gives 7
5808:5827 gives 6.88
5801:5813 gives 7.38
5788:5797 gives 7.66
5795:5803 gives 8.25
